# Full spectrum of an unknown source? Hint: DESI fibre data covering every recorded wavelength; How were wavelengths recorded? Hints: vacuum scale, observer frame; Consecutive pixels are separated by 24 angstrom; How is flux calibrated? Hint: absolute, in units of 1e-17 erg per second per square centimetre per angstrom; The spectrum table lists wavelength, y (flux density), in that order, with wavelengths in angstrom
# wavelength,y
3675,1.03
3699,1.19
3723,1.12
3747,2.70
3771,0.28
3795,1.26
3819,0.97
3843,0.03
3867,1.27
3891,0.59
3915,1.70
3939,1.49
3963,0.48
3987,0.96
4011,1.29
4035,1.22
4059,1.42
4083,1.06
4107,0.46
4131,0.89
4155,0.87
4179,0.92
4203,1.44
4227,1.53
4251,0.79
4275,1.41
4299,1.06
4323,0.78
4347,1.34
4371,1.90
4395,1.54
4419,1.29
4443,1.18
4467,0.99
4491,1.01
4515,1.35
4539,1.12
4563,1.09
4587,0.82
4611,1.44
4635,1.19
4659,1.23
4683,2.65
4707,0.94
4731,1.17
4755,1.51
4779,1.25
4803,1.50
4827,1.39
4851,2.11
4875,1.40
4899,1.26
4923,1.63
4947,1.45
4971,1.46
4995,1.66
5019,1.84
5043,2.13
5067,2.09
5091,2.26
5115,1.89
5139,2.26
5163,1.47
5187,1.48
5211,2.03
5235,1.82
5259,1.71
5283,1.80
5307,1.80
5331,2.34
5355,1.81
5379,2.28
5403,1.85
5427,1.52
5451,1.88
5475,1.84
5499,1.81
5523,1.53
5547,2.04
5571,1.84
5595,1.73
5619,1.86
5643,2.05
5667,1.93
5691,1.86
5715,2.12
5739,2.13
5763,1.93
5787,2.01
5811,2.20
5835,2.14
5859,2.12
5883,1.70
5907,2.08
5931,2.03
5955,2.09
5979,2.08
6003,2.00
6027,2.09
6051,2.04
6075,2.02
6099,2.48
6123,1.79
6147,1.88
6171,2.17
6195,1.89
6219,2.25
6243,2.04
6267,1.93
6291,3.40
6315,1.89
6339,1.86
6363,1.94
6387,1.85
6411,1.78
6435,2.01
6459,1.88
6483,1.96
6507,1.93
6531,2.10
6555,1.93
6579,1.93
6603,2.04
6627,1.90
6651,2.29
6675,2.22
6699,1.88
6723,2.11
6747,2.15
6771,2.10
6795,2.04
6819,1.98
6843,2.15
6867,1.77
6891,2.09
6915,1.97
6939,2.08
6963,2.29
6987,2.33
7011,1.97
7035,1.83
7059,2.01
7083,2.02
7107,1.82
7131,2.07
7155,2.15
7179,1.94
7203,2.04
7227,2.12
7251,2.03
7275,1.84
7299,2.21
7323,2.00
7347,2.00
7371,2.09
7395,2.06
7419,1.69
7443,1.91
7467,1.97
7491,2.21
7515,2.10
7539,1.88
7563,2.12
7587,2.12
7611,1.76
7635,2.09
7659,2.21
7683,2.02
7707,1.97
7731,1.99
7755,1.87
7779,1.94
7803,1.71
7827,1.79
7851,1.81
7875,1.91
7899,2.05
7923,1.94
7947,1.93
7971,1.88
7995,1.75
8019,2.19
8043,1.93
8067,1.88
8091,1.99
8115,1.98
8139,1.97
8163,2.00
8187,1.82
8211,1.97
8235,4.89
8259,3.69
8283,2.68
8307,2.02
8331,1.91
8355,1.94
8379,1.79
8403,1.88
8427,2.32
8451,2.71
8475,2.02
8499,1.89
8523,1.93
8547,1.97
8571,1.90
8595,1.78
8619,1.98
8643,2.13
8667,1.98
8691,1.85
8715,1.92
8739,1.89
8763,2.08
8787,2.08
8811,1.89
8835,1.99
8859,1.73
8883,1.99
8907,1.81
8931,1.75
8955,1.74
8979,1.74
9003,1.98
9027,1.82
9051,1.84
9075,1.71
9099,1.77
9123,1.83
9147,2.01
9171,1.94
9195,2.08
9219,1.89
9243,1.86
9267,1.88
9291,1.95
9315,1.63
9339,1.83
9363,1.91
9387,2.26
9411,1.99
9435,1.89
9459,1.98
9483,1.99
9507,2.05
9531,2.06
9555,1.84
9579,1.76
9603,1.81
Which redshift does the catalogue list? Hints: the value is 0.26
